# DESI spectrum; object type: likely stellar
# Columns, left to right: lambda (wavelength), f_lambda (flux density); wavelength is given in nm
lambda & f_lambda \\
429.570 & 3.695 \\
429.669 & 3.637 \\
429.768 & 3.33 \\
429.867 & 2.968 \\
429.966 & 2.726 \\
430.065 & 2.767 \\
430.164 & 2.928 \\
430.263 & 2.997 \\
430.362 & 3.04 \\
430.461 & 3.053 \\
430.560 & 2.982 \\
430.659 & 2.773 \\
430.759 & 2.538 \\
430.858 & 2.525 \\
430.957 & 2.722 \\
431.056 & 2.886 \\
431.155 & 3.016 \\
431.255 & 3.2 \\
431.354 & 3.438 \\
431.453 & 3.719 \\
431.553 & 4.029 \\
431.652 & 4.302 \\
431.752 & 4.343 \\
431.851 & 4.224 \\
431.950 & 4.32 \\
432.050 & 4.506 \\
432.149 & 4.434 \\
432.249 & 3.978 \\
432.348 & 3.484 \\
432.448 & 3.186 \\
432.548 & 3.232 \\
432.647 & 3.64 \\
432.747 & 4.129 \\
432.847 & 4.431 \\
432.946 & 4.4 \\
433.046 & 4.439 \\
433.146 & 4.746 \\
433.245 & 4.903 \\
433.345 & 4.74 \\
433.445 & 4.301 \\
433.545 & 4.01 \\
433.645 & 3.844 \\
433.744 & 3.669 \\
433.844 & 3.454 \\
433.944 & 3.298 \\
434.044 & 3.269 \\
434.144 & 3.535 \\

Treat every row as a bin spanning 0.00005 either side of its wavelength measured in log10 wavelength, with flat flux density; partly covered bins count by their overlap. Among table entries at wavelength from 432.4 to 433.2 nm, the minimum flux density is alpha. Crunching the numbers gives 3.186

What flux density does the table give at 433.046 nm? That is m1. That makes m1 4.439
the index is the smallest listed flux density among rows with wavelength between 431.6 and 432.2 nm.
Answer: 4.224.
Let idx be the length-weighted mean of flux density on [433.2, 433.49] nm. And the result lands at 4.64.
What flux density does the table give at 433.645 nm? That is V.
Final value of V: 3.844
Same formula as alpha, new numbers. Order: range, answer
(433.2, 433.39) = 4.74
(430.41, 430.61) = 2.982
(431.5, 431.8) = 4.029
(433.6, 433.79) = 3.669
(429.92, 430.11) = 2.726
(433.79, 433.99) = 3.298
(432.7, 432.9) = 4.129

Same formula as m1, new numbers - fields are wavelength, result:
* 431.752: 4.343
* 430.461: 3.053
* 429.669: 3.637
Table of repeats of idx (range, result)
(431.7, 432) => 4.3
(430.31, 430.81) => 2.88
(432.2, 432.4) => 3.73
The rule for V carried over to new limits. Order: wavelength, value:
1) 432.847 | 4.431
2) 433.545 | 4.01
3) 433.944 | 3.298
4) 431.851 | 4.224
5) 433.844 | 3.454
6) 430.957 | 2.722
